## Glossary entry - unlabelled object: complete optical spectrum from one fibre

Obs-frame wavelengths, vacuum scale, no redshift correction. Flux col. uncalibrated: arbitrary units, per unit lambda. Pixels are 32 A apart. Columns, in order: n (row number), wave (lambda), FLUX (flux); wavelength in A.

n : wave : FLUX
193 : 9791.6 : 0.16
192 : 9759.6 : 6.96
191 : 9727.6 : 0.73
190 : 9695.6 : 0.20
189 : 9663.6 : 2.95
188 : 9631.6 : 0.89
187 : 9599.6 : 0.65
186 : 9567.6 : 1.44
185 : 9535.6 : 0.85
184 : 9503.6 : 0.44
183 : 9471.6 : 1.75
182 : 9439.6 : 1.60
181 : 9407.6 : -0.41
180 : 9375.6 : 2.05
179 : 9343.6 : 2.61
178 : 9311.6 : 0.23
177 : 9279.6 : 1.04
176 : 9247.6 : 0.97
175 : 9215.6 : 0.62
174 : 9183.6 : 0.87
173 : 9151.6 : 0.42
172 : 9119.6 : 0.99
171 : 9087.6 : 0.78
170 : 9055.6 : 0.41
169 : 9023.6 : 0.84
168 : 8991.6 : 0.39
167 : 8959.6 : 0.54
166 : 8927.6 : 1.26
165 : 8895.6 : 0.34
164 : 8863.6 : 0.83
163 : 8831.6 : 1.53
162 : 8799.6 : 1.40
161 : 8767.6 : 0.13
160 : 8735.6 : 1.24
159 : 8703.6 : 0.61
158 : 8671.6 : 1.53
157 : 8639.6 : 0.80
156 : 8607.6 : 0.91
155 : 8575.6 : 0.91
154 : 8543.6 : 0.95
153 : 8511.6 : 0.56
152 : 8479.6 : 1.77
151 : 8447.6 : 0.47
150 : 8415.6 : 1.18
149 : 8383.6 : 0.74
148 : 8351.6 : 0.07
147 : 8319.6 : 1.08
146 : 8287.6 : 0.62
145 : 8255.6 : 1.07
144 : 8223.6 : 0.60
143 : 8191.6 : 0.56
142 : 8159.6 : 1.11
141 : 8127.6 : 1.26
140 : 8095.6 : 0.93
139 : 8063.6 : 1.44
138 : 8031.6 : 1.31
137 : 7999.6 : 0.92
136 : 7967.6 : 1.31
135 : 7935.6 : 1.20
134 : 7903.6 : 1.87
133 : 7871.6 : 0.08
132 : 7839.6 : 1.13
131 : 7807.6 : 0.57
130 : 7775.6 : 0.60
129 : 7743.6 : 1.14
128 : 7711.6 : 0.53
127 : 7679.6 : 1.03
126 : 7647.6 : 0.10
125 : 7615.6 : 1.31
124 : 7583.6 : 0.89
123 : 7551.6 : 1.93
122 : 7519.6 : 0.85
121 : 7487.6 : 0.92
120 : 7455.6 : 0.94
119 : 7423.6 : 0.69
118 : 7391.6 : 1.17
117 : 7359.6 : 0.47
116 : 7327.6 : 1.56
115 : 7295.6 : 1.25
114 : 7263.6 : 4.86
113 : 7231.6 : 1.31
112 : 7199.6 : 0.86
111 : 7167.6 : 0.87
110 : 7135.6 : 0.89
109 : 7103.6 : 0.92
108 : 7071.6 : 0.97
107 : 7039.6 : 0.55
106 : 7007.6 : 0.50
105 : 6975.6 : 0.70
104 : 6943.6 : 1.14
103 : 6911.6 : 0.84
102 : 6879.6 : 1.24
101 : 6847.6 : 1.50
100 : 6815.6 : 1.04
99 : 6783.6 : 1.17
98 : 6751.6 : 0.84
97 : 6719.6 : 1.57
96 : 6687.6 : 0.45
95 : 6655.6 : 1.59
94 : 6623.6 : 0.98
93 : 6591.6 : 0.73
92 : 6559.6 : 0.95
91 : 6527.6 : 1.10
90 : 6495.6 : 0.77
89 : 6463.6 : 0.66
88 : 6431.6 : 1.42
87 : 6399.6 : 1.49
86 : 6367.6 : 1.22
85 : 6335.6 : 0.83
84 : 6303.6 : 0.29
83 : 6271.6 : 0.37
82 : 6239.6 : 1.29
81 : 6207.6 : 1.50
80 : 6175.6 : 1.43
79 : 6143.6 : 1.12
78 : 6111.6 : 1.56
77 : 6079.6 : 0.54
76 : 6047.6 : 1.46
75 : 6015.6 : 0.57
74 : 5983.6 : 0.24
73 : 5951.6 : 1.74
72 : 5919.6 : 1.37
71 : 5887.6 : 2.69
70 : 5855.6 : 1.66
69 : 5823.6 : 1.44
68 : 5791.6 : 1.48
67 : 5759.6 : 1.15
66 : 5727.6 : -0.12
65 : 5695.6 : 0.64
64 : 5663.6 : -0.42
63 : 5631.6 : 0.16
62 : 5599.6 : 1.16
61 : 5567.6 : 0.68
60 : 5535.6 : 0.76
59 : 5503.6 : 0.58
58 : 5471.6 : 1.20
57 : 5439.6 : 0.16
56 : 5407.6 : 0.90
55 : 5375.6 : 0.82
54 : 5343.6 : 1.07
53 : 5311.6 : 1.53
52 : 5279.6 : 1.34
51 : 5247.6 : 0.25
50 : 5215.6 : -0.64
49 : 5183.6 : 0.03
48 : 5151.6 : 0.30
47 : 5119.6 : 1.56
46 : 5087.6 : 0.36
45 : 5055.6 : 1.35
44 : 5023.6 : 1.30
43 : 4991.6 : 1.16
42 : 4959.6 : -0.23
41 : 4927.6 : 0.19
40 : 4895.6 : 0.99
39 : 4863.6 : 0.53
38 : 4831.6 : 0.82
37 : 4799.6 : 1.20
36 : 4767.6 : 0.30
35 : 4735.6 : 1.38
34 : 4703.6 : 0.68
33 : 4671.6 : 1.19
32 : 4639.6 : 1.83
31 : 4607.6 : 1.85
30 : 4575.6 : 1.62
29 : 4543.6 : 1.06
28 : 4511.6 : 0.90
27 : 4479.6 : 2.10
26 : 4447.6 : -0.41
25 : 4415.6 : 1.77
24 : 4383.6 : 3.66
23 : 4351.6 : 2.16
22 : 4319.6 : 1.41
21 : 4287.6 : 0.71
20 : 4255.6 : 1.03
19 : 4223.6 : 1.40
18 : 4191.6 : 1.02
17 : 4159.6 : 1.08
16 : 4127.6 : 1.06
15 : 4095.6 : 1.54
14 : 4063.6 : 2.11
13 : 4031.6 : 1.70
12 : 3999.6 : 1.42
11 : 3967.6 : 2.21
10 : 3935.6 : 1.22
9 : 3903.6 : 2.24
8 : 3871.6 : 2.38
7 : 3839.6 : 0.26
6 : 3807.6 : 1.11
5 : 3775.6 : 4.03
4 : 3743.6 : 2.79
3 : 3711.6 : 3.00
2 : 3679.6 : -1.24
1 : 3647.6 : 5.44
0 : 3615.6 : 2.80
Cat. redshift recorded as 0.950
